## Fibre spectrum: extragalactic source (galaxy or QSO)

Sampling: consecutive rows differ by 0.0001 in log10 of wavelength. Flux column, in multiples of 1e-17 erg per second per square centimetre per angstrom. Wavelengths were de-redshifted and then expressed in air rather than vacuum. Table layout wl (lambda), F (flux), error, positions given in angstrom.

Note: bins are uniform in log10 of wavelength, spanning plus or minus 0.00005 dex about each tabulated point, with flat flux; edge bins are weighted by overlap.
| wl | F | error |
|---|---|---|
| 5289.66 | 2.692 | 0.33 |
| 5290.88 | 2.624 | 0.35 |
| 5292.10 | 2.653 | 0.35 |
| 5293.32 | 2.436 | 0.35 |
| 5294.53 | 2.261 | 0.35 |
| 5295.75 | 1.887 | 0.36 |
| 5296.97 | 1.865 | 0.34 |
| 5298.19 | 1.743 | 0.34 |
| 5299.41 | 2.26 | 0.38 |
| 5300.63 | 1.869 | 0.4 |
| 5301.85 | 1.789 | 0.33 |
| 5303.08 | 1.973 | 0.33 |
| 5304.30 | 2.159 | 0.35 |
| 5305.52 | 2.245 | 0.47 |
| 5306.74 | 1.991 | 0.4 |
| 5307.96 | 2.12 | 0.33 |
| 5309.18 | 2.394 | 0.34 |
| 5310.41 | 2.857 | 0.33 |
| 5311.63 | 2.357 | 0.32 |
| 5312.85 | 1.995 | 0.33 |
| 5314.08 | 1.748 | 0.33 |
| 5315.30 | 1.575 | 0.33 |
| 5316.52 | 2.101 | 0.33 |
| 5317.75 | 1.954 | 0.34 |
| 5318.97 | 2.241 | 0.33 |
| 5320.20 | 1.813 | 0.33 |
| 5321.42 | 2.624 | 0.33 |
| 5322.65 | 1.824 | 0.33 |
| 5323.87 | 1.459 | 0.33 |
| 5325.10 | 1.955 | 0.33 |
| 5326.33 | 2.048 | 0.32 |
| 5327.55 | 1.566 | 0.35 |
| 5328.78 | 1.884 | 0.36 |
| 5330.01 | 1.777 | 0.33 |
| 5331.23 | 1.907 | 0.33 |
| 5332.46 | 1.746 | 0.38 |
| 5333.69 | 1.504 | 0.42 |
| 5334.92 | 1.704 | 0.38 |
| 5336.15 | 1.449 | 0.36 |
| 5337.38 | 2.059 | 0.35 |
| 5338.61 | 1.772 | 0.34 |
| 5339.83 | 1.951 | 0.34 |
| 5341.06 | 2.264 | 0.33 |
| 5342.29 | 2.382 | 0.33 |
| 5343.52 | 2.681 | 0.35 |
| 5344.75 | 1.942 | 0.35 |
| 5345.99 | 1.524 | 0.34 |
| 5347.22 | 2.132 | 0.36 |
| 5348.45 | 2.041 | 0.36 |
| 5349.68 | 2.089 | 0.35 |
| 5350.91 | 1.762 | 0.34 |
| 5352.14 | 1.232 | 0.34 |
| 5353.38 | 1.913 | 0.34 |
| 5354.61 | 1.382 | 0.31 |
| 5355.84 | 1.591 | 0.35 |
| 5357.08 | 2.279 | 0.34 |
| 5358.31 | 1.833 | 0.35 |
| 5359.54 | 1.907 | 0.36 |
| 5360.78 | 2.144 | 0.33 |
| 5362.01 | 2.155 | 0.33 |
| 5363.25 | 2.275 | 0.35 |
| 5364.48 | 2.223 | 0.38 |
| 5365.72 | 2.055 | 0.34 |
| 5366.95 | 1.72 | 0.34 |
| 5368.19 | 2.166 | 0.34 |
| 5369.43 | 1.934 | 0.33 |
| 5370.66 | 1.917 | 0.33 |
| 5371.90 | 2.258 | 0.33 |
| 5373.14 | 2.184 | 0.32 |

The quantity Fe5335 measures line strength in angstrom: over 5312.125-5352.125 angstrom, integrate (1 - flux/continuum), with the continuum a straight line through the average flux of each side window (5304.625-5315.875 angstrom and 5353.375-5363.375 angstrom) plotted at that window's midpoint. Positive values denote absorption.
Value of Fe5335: 2.6 angstrom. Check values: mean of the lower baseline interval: 2.15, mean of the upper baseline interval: 1.93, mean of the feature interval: 1.91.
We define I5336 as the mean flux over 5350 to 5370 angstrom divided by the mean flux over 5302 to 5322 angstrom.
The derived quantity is 0.90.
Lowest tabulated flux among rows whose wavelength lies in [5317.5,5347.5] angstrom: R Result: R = 1.449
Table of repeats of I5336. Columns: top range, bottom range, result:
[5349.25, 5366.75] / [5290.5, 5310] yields 0.89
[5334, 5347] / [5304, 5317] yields 0.92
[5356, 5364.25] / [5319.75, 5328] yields 1.09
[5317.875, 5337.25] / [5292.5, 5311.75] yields 0.86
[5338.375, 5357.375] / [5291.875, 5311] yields 0.90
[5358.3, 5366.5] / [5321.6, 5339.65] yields 1.17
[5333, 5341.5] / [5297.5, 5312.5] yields 0.84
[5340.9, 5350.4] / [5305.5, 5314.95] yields 0.97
